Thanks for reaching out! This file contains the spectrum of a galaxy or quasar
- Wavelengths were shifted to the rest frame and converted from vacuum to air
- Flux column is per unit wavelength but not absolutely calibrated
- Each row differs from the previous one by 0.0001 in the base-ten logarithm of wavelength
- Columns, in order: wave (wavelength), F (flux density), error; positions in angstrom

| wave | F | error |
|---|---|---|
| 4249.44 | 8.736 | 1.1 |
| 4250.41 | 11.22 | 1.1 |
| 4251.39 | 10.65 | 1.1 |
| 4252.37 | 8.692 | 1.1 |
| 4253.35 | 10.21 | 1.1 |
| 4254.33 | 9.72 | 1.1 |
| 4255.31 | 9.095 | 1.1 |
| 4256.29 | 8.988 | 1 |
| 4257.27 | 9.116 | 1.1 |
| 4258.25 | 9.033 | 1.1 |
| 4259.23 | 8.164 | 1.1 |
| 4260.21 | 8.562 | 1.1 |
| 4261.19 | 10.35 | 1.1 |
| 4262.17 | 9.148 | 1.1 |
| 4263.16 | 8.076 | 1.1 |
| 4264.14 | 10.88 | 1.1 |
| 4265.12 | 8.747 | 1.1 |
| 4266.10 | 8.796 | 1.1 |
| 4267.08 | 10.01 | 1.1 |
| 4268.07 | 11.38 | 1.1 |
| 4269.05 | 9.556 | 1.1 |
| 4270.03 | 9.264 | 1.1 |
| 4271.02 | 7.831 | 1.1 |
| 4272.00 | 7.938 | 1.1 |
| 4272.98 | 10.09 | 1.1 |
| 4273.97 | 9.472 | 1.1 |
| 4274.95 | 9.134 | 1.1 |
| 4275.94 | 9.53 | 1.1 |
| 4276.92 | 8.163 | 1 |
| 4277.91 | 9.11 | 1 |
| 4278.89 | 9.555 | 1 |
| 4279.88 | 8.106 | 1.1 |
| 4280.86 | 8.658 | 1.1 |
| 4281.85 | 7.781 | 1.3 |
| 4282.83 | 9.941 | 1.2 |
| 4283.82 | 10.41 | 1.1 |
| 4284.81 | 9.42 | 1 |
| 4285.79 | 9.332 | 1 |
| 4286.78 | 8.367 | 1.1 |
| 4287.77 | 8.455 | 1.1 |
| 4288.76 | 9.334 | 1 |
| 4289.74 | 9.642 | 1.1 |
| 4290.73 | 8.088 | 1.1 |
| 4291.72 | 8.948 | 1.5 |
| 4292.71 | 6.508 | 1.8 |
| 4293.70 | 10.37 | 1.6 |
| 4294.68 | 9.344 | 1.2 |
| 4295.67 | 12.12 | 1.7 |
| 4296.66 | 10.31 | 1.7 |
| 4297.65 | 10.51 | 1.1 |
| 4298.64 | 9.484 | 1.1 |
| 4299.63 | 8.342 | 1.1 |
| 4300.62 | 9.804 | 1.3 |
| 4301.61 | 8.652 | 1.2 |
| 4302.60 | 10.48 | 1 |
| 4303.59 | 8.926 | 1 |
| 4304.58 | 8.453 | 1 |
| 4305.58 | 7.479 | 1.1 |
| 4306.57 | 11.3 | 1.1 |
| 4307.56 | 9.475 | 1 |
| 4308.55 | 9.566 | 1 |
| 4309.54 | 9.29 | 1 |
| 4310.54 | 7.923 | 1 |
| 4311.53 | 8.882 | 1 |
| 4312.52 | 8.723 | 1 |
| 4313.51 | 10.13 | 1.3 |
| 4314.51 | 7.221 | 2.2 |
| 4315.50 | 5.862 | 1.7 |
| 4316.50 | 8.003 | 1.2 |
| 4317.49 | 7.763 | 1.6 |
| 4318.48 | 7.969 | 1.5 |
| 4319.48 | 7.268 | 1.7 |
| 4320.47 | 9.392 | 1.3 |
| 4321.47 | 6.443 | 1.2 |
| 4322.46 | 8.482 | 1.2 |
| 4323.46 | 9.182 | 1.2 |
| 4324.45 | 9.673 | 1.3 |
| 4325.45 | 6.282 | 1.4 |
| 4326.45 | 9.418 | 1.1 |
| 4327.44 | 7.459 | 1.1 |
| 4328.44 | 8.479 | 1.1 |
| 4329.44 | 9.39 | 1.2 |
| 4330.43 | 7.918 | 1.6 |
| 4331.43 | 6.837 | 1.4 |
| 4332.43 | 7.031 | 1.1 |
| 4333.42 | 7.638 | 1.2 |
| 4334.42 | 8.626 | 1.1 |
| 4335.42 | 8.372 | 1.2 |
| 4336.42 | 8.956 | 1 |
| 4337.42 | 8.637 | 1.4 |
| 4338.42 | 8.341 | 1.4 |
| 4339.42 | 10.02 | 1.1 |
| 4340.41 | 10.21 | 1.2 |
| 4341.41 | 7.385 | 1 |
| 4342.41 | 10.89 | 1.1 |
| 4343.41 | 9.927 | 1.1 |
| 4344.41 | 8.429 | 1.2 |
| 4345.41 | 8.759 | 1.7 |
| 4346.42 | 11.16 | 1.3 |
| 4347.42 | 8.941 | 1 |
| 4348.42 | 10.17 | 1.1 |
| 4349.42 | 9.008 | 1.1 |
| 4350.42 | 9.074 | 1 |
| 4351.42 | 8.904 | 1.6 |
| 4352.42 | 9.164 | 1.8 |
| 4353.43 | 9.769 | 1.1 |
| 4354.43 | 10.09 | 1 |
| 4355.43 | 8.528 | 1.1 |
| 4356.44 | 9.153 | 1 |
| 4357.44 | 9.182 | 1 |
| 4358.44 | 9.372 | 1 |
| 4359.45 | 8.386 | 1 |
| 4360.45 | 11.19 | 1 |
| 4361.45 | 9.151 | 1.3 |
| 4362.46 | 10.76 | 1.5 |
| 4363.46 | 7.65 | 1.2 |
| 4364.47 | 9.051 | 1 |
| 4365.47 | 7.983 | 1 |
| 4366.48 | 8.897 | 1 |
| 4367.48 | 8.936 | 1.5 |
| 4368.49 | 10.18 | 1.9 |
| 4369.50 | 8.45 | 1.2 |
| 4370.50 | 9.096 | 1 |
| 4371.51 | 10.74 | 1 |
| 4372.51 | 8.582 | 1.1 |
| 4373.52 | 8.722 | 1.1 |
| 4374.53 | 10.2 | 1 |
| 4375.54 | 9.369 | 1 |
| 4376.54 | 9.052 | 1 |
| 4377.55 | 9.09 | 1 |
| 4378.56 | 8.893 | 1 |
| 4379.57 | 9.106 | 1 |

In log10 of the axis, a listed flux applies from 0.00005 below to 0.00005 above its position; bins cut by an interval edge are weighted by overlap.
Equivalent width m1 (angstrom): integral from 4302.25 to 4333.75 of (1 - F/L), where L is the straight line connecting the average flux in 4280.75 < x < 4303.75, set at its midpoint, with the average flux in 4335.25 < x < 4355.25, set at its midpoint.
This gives 3.2 angstrom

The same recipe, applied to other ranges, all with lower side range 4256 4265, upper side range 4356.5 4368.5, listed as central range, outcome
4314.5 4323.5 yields 1.4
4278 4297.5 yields -0.1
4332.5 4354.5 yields 0.1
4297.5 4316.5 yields 0.5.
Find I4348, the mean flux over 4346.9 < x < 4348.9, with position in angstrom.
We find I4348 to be 9.58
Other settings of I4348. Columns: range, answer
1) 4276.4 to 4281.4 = 8.72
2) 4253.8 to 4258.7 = 9.2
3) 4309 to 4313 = 8.71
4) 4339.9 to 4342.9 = 9.52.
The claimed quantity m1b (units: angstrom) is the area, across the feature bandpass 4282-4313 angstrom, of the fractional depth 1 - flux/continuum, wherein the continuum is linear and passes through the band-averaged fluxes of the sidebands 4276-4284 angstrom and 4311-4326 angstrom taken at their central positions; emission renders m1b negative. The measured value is -2.6 angstrom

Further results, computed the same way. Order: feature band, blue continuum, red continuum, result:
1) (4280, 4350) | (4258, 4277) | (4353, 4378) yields 3.0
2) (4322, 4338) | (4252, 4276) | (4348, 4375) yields 1.7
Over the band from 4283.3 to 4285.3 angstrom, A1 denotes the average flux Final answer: 9.9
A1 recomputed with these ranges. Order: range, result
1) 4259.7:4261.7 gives 9.45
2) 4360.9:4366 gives 8.94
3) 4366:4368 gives 8.93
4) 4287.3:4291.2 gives 8.89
